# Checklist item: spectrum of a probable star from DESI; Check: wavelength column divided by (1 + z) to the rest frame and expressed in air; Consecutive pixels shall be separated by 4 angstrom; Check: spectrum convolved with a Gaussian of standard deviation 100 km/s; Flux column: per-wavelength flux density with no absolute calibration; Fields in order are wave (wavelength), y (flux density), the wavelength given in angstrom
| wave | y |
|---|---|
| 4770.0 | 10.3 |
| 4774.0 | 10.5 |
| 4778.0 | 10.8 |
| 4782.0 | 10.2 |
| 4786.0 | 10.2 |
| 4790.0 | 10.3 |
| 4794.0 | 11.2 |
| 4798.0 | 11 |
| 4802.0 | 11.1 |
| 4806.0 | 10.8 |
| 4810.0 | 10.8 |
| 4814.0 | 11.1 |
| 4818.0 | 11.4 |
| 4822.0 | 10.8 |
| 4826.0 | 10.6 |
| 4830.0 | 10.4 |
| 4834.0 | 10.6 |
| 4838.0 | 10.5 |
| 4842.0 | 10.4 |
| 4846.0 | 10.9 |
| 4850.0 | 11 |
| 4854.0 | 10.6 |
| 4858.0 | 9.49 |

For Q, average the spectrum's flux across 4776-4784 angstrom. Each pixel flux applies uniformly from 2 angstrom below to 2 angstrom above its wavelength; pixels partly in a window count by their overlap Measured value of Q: 10.5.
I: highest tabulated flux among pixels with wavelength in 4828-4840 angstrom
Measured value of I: 10.6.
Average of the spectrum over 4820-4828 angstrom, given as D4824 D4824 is 10.7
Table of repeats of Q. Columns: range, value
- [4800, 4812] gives 10.9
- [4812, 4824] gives 11.1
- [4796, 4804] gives 11.1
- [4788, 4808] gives 10.9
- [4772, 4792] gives 10.4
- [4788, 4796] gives 10.8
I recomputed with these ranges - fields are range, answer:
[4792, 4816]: 11.2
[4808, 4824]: 11.4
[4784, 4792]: 10.3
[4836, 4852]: 11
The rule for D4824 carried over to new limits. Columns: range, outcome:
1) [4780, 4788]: 10.2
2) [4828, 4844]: 10.5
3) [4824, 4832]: 10.5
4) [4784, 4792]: 10.2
